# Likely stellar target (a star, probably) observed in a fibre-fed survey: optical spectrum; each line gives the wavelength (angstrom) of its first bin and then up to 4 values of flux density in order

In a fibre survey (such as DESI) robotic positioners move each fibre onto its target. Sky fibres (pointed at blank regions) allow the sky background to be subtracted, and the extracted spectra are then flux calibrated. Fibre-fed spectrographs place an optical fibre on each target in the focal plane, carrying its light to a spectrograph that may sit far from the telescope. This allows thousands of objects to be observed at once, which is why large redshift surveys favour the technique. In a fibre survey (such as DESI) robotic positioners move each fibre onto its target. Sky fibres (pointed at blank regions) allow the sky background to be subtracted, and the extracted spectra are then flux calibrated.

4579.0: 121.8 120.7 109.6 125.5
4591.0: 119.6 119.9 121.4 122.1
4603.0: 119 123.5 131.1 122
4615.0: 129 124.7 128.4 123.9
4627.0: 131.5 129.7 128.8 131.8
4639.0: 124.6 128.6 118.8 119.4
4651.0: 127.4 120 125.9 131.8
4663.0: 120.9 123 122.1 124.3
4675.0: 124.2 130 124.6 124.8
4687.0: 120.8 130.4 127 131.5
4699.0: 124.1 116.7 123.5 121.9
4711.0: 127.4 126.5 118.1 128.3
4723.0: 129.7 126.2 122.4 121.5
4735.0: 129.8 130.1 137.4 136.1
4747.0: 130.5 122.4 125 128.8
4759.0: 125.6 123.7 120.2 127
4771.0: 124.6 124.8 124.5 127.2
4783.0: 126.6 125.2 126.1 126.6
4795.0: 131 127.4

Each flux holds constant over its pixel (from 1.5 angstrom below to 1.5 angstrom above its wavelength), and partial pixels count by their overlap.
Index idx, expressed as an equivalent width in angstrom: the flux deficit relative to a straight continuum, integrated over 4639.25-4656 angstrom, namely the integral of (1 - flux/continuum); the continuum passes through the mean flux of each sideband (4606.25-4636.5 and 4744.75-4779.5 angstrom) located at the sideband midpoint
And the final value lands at 0.56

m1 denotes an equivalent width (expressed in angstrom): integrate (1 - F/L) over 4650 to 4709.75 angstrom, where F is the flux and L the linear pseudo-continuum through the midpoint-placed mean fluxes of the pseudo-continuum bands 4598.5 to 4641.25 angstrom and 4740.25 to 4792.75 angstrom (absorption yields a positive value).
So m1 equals 0.9 angstrom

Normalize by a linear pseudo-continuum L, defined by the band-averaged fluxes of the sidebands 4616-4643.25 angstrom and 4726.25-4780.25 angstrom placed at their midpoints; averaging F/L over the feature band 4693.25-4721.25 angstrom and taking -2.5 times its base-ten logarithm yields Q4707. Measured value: 0.03 mag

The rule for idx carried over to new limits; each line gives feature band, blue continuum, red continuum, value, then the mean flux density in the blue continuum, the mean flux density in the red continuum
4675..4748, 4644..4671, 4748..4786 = -1.4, 123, 125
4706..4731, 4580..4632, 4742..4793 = 0.1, 124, 126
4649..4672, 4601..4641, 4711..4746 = 0.5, 127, 128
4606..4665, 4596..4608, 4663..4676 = -1.8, 122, 123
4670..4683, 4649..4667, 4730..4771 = 0.0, 125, 127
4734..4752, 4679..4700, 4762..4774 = -0.9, 126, 124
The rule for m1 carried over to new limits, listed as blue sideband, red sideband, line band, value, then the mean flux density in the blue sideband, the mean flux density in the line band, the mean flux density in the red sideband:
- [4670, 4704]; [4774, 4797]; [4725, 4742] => -0.24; 125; 128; 127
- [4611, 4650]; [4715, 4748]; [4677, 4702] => 0.27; 126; 126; 128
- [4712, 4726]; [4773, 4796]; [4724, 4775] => -0.32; 126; 127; 126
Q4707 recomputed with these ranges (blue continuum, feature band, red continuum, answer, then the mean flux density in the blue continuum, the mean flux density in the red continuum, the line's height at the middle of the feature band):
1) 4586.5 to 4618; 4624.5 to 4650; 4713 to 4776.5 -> -0.02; 123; 127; 124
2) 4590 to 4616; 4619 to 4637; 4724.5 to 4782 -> -0.04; 123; 127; 124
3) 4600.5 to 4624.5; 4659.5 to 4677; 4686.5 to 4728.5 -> 0.01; 125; 125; 125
